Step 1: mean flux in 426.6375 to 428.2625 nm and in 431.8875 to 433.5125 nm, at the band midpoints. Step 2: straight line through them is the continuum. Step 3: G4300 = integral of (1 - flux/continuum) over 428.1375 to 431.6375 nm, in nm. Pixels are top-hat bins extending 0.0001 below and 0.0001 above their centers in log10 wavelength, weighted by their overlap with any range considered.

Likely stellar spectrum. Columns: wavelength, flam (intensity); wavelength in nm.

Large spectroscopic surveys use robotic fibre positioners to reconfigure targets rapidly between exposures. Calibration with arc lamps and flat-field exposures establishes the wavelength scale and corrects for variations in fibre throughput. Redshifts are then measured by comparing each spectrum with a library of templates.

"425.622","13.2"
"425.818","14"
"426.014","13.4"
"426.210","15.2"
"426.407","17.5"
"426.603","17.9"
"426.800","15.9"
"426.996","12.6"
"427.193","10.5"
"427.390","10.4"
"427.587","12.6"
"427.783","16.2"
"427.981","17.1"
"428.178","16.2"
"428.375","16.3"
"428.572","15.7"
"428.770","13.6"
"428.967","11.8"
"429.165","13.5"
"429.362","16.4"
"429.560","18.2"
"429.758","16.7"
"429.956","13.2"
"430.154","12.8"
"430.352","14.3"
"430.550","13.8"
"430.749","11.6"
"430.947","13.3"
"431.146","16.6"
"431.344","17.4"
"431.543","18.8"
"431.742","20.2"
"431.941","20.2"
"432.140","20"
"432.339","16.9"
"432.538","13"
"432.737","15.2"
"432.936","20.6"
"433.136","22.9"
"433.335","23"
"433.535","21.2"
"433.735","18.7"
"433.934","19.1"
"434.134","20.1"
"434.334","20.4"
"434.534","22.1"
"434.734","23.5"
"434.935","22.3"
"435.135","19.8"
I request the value 0.29 nm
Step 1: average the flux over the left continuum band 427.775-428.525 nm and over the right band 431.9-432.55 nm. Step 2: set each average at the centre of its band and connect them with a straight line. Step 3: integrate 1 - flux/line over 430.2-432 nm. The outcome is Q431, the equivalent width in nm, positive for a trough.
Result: 0.15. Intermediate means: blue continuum 16.4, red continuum 17.9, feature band 16.1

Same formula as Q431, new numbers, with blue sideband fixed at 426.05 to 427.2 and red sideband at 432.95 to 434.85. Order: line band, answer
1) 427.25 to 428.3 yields 0.117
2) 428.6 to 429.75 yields 0.160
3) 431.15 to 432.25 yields 0.019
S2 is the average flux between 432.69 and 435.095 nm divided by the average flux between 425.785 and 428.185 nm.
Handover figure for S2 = 1.4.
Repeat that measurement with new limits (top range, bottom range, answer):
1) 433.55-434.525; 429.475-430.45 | 1.33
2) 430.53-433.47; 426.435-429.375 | 1.22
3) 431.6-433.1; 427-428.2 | 1.34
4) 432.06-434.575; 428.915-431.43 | 1.33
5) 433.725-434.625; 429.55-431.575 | 1.36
